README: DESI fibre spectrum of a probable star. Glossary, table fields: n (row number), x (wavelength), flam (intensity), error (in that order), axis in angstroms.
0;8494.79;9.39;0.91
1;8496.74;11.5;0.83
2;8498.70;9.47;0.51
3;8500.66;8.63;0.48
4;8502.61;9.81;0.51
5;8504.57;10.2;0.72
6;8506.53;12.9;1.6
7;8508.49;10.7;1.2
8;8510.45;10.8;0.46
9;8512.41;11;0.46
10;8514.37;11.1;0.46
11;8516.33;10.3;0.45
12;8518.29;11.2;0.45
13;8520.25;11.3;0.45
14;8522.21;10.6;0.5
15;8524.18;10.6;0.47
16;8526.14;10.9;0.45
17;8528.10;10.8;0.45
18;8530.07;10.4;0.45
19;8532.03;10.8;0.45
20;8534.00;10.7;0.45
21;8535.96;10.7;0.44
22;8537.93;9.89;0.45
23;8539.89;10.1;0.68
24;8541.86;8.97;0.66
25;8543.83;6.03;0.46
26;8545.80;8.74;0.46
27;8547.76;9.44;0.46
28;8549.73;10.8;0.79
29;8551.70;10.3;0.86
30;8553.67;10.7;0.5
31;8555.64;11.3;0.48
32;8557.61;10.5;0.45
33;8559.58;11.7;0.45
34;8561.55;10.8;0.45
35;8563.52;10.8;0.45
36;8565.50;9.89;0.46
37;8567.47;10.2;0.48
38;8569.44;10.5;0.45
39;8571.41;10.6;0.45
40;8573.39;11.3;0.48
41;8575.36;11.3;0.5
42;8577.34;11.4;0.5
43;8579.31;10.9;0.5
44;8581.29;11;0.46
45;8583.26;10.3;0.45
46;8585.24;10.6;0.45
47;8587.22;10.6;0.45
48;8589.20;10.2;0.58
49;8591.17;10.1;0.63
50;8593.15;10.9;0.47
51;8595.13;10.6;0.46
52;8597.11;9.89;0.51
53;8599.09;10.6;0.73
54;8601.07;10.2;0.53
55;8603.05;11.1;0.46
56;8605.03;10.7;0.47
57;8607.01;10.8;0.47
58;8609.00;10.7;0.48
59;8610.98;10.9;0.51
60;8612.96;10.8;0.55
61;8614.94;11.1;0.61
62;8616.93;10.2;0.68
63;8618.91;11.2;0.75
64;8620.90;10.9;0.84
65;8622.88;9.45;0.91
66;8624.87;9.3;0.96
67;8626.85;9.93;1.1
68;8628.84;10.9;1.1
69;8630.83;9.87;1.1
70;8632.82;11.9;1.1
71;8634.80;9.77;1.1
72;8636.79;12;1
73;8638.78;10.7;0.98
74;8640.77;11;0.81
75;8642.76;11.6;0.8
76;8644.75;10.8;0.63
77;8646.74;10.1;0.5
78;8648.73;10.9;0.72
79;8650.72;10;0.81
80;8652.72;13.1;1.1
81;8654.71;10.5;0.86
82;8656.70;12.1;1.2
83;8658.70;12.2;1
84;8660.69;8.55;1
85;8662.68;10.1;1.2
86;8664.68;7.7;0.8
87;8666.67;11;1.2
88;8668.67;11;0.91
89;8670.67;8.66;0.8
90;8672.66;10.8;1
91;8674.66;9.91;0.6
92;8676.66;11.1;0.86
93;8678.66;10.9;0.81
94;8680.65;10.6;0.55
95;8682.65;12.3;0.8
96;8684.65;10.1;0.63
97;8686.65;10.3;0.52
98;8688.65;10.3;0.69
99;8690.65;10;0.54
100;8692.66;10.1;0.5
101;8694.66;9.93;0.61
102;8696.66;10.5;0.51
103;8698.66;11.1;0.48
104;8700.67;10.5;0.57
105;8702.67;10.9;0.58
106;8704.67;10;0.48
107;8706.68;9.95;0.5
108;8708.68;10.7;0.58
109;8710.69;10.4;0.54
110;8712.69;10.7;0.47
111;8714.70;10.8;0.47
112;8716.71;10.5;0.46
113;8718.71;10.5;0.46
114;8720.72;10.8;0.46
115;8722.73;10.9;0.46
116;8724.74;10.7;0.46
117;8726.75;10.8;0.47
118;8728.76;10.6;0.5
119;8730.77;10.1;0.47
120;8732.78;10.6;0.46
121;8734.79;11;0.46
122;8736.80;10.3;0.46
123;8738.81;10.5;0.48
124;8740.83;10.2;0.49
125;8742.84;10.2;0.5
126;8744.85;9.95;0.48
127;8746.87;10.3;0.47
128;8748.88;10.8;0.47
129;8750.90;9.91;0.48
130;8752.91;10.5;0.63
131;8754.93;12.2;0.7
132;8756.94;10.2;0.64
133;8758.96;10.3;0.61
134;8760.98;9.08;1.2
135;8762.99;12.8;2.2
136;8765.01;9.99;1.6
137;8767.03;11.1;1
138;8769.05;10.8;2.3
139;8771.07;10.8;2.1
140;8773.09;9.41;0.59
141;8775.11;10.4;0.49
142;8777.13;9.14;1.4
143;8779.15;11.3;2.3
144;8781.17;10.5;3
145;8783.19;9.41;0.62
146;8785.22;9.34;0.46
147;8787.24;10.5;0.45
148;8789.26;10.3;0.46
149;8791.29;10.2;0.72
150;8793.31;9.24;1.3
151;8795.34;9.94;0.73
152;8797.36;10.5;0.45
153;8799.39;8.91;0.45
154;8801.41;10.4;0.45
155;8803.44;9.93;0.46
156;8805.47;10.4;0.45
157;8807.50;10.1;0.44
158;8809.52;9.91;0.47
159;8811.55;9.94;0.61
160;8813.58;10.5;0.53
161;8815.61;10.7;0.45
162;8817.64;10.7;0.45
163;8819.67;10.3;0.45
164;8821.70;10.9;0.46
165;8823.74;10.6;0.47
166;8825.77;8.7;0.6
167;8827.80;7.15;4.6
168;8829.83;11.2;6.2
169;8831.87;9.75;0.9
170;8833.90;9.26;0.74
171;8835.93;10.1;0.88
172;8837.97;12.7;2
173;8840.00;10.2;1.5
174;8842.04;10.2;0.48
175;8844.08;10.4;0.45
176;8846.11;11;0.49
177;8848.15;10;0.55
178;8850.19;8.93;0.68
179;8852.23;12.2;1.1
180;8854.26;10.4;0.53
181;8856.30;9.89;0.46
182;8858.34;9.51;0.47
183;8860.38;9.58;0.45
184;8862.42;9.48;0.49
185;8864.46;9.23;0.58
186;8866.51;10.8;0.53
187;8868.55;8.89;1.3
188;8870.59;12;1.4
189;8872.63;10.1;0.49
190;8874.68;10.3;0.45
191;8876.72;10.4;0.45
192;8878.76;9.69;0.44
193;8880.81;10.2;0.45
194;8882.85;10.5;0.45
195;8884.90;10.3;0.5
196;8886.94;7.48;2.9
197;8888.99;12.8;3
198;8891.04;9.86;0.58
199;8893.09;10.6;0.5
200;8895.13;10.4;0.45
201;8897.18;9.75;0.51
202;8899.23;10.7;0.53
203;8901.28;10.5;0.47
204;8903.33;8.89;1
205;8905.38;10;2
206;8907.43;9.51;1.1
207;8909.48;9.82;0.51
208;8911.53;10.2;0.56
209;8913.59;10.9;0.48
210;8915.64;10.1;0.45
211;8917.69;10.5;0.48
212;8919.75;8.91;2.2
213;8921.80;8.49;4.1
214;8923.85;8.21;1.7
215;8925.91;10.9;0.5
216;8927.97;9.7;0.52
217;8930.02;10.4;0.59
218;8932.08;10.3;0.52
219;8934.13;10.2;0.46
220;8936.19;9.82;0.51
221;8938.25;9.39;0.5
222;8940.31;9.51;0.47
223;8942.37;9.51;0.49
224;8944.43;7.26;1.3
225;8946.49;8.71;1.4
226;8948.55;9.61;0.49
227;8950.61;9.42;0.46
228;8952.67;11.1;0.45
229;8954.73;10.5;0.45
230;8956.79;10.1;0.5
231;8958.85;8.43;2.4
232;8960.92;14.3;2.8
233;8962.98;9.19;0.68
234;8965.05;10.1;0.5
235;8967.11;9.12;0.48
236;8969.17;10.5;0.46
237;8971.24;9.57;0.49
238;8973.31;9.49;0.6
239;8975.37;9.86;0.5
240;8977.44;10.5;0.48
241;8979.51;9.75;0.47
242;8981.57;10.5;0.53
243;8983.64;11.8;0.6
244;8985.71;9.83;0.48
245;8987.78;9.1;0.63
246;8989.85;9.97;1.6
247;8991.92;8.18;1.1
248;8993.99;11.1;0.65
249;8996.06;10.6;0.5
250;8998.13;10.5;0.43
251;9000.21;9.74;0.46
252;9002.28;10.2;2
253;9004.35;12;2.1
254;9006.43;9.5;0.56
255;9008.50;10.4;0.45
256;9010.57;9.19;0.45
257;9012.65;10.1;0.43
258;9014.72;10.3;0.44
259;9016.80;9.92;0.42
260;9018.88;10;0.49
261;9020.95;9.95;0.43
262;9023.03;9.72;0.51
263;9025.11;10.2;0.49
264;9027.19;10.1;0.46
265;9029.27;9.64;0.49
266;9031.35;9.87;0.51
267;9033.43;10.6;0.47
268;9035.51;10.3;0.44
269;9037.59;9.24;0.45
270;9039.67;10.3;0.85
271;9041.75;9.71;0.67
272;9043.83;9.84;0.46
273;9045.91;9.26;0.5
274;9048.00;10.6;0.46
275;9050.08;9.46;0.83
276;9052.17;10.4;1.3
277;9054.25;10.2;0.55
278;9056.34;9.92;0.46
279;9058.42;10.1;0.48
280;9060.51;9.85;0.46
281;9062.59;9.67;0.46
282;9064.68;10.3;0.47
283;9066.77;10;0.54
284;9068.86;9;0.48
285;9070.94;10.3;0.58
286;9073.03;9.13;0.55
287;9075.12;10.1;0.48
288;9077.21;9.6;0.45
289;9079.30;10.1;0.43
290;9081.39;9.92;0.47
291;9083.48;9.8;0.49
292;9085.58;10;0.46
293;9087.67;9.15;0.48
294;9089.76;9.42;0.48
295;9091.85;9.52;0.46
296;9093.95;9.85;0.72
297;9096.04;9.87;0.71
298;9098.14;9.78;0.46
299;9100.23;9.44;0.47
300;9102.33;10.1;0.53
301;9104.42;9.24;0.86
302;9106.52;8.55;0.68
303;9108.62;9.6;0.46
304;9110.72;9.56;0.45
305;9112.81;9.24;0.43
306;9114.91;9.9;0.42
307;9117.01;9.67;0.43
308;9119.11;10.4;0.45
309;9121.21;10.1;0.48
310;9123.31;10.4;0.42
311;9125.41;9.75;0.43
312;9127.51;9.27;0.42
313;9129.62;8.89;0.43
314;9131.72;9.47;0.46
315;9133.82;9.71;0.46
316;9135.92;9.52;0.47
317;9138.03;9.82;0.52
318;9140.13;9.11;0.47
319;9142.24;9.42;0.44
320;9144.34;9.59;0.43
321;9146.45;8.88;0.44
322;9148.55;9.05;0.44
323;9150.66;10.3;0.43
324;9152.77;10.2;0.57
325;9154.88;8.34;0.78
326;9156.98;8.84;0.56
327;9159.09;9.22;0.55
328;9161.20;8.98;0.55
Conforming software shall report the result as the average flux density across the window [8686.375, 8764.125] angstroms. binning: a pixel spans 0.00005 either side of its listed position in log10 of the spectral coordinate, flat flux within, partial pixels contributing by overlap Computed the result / 10.5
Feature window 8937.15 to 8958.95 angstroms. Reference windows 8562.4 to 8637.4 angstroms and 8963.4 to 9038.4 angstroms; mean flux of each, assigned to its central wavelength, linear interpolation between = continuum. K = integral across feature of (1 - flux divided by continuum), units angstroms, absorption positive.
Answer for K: 1.4 angstroms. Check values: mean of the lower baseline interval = 10.6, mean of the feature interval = 9.46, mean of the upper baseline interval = 10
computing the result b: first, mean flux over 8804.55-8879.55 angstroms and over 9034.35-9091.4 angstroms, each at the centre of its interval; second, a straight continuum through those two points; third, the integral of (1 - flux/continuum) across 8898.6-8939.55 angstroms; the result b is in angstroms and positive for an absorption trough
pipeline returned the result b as 0.78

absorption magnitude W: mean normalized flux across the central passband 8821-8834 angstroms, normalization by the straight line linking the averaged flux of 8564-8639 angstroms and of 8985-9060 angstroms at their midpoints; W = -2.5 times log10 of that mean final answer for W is 0.07 mag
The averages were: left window 10.6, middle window 9.65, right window 10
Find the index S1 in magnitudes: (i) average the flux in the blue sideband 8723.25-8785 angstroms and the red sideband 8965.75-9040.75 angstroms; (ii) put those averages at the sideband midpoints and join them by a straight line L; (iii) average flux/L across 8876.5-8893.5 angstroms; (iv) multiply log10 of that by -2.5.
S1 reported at 0.01 mag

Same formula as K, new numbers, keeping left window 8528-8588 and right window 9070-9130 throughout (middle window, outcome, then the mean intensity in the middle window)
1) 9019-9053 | -0.6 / 9.95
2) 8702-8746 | -1.4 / 10.5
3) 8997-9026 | -1.0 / 10.1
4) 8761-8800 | -0.5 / 10.2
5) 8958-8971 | -0.5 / 10.3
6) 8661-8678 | 0.4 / 9.99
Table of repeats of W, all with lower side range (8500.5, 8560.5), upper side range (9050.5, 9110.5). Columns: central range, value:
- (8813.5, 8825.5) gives -0.05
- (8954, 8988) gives -0.03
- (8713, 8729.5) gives -0.05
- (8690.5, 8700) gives -0.02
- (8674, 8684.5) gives -0.07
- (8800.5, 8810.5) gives -0.01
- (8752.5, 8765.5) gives -0.07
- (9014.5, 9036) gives -0.02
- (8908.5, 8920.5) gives -0.02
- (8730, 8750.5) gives -0.02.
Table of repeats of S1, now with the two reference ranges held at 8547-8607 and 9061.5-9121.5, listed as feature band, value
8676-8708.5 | -0.01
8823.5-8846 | 0.01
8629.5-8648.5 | -0.03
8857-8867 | 0.05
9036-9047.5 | 0.00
